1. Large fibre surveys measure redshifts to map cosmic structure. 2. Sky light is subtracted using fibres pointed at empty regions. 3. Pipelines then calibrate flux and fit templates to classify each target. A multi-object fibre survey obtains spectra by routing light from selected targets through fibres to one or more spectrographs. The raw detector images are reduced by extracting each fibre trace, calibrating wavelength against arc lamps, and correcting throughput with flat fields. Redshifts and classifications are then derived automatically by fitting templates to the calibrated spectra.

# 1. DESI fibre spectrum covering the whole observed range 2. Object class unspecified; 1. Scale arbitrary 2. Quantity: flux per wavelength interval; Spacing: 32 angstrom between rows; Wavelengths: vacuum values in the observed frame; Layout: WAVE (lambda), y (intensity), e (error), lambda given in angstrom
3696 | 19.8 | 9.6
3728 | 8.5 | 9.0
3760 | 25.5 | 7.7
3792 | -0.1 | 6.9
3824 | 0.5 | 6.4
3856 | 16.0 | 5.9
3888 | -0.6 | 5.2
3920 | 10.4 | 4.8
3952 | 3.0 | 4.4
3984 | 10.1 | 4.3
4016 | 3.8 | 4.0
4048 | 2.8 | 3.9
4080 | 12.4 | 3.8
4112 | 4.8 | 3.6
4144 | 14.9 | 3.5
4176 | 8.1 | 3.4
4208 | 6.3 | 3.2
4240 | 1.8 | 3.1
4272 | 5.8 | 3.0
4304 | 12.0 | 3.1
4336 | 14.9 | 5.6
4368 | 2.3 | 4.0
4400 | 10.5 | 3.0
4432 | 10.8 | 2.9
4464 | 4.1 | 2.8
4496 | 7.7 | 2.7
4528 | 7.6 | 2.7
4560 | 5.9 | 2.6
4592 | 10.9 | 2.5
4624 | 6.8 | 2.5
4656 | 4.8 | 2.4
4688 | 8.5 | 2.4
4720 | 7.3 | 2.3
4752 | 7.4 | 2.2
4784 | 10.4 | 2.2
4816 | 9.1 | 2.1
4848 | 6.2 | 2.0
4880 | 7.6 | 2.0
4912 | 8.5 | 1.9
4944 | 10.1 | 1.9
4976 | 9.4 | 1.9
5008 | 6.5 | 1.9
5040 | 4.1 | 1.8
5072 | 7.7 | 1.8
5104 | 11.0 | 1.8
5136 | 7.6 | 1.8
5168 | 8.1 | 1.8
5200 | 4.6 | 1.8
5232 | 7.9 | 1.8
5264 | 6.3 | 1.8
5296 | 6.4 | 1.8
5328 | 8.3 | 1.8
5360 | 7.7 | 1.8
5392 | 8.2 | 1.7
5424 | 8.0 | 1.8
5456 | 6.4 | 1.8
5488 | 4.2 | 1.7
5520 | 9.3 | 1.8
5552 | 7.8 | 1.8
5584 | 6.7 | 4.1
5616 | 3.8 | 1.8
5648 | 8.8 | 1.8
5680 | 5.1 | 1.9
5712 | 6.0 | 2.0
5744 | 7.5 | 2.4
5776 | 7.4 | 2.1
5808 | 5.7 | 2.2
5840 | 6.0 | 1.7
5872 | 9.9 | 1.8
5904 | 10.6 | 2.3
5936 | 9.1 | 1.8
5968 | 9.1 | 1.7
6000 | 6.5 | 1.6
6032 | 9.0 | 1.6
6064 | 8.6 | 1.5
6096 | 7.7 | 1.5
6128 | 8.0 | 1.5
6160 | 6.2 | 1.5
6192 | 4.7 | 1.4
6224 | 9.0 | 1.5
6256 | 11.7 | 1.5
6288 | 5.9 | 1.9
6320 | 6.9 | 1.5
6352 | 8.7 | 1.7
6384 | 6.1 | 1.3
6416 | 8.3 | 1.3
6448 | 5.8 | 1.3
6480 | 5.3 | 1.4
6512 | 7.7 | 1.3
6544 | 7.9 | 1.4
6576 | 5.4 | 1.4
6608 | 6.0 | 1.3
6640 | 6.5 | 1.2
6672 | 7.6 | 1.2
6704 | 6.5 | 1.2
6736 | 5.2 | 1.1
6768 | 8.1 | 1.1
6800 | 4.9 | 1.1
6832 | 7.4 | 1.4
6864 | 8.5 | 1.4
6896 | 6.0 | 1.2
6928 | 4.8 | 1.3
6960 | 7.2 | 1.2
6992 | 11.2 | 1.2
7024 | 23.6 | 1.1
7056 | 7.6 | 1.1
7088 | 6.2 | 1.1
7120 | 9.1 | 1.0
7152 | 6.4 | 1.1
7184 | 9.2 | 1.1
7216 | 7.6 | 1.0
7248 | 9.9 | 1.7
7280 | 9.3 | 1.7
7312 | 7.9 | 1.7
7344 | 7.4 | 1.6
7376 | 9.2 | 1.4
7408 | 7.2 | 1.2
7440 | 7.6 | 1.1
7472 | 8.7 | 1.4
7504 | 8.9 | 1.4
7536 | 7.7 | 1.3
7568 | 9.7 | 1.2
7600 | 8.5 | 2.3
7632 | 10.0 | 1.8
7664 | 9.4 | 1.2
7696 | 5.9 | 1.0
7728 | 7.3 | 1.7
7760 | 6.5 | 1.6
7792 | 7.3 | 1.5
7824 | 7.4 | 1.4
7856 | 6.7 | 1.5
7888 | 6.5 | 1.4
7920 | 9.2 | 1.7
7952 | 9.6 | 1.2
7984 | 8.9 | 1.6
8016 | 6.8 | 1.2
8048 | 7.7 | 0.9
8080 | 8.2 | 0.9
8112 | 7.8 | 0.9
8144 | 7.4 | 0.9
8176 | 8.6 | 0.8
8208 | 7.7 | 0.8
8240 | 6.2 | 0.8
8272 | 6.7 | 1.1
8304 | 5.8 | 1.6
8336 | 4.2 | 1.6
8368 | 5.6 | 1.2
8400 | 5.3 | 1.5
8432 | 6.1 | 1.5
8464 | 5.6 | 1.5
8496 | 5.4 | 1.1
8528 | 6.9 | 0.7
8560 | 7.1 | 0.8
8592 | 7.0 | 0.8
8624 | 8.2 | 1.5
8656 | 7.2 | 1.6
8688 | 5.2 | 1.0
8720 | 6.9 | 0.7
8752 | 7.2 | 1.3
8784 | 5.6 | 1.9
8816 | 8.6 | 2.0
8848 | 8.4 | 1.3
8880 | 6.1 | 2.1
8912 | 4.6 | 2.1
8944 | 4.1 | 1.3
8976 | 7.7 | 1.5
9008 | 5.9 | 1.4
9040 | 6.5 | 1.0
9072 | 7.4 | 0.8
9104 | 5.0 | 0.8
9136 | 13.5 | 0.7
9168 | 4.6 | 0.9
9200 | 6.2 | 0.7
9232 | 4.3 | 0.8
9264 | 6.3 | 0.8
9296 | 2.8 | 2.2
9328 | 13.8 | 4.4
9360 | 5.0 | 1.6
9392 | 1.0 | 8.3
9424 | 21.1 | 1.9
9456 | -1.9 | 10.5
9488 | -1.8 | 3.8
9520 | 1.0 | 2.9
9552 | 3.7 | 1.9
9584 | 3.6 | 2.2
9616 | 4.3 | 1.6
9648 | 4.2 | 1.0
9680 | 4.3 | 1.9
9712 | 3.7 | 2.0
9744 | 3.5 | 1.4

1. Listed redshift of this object 0.880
